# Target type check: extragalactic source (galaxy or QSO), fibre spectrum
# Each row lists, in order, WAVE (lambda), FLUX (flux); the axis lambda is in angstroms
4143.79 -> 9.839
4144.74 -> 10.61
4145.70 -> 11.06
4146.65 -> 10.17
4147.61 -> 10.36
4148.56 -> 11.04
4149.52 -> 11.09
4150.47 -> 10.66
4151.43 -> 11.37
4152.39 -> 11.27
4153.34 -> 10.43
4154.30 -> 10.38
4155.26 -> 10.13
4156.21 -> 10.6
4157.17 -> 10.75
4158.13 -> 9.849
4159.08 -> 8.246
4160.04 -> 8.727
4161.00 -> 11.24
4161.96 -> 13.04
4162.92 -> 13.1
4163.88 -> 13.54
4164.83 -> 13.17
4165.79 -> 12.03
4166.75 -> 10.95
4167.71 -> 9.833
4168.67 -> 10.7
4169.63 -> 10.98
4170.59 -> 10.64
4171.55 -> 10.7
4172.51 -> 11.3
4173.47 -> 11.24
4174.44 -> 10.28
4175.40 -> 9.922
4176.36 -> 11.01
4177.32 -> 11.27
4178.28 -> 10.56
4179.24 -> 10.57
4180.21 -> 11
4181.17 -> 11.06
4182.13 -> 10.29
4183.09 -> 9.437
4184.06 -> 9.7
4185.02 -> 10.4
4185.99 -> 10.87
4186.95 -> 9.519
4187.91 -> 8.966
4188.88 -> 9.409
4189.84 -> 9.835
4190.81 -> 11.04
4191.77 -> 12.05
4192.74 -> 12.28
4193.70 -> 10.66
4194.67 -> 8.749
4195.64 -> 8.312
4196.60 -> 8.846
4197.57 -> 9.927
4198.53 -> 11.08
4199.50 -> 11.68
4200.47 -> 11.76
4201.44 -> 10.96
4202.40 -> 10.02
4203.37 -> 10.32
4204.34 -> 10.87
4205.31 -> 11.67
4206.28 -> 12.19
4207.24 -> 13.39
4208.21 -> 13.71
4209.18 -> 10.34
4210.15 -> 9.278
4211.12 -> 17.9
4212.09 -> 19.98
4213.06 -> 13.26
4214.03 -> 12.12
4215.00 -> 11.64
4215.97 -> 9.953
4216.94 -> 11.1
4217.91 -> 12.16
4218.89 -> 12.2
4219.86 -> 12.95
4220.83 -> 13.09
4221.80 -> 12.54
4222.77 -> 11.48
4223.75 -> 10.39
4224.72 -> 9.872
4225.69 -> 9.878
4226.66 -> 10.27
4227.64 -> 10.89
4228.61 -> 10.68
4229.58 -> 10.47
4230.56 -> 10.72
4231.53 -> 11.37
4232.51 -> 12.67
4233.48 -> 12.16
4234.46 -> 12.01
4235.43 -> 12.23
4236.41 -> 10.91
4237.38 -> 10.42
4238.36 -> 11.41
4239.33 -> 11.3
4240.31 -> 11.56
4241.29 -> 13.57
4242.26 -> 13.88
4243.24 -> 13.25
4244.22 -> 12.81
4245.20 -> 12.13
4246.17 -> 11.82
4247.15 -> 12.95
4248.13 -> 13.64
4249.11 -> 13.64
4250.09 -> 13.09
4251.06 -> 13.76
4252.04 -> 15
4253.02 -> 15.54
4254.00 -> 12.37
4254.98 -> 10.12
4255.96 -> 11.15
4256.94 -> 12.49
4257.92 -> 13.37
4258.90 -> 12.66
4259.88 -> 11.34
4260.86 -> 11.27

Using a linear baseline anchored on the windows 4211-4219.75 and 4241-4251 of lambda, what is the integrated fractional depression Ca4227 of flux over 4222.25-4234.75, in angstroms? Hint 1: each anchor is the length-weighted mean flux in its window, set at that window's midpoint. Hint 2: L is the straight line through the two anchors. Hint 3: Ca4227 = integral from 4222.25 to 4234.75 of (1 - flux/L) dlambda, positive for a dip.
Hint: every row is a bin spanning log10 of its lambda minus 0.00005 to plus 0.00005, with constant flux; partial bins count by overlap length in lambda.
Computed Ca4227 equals 2.1 angstroms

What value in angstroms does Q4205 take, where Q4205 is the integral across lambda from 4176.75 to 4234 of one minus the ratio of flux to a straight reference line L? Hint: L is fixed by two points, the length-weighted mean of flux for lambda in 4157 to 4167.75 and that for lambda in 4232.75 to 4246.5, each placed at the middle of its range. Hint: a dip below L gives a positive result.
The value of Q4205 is 2.61 angstroms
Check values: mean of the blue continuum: 11.3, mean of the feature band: 11.2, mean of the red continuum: 12.1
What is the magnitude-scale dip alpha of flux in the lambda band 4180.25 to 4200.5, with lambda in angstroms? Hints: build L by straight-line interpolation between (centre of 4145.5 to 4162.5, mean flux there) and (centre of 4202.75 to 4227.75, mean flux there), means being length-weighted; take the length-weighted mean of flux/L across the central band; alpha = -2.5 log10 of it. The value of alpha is 0.12 mag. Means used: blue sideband 10.6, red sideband 12.1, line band 10.3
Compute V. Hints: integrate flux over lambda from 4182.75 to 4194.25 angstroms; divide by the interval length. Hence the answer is 10.3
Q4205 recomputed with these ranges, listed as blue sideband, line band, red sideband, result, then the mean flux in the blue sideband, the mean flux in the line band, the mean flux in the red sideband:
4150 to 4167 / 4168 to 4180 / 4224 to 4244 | 0.4 angstroms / 11.1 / 10.7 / 11.5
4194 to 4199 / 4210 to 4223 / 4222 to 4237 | -3.2 angstroms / 9.43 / 13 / 11.1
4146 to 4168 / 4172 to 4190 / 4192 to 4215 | 1.6 angstroms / 11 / 10.4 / 11.7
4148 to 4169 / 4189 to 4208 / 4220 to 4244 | 0.8 angstroms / 11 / 10.8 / 11.6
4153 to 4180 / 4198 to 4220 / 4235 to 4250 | -0.8 angstroms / 10.9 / 12.2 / 12.4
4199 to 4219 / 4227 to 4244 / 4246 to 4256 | 1.4 angstroms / 12.2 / 11.7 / 13.1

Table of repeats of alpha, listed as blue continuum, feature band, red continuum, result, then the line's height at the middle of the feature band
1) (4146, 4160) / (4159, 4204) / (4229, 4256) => 0.03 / 11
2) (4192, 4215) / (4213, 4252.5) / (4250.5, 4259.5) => 0.04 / 12.4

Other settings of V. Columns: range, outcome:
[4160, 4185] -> 11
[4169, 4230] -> 11.1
